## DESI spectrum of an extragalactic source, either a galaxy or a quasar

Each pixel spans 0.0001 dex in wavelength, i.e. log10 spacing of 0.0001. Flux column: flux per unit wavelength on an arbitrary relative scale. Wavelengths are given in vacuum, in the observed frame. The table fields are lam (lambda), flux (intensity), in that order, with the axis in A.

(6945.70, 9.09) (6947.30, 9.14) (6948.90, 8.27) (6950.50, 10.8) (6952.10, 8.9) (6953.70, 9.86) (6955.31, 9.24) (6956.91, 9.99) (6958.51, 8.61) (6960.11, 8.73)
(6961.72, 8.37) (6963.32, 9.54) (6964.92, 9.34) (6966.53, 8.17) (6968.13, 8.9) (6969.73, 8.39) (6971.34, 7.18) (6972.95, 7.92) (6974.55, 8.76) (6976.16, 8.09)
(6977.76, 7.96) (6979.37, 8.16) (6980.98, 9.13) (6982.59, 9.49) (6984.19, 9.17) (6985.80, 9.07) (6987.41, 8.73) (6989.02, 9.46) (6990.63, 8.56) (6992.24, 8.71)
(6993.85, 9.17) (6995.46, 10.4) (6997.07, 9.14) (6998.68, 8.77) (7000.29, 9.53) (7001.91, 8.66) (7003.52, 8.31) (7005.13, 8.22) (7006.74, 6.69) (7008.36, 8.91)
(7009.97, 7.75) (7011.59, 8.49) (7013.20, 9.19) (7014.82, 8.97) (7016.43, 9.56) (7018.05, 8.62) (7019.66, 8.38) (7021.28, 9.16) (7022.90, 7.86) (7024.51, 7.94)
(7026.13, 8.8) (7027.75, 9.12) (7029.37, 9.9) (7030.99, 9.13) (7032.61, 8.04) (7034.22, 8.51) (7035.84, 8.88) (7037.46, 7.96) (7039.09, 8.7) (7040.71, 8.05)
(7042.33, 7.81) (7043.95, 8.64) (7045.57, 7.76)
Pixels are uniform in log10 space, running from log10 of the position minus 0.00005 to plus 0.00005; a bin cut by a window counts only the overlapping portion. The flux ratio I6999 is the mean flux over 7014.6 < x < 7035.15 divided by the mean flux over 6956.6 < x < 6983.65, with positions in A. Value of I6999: 1.0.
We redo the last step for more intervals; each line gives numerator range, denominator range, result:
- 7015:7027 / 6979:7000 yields 0.95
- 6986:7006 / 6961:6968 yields 1.01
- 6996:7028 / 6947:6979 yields 0.98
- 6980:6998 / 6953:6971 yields 1.02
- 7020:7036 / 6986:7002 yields 0.96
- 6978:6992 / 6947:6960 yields 0.96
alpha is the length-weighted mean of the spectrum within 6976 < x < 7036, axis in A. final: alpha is 8.76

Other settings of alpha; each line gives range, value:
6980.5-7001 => 9.18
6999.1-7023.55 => 8.56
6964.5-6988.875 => 8.58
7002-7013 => 8.17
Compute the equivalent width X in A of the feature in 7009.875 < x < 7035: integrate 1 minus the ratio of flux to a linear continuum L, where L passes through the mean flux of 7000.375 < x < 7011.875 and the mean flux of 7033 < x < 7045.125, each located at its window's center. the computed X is -1.4 A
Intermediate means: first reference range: 8.21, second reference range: 8.34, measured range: 8.74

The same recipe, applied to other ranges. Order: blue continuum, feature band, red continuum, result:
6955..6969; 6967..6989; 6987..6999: 1.2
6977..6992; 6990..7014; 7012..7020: 0.6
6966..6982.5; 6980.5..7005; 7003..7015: -2.3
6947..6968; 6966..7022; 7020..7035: 1.5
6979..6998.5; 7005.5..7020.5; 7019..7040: 0.6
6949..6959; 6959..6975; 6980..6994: 1.4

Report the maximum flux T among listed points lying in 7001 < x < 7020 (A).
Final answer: 9.56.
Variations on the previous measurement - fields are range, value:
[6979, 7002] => 10.4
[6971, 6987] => 9.49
